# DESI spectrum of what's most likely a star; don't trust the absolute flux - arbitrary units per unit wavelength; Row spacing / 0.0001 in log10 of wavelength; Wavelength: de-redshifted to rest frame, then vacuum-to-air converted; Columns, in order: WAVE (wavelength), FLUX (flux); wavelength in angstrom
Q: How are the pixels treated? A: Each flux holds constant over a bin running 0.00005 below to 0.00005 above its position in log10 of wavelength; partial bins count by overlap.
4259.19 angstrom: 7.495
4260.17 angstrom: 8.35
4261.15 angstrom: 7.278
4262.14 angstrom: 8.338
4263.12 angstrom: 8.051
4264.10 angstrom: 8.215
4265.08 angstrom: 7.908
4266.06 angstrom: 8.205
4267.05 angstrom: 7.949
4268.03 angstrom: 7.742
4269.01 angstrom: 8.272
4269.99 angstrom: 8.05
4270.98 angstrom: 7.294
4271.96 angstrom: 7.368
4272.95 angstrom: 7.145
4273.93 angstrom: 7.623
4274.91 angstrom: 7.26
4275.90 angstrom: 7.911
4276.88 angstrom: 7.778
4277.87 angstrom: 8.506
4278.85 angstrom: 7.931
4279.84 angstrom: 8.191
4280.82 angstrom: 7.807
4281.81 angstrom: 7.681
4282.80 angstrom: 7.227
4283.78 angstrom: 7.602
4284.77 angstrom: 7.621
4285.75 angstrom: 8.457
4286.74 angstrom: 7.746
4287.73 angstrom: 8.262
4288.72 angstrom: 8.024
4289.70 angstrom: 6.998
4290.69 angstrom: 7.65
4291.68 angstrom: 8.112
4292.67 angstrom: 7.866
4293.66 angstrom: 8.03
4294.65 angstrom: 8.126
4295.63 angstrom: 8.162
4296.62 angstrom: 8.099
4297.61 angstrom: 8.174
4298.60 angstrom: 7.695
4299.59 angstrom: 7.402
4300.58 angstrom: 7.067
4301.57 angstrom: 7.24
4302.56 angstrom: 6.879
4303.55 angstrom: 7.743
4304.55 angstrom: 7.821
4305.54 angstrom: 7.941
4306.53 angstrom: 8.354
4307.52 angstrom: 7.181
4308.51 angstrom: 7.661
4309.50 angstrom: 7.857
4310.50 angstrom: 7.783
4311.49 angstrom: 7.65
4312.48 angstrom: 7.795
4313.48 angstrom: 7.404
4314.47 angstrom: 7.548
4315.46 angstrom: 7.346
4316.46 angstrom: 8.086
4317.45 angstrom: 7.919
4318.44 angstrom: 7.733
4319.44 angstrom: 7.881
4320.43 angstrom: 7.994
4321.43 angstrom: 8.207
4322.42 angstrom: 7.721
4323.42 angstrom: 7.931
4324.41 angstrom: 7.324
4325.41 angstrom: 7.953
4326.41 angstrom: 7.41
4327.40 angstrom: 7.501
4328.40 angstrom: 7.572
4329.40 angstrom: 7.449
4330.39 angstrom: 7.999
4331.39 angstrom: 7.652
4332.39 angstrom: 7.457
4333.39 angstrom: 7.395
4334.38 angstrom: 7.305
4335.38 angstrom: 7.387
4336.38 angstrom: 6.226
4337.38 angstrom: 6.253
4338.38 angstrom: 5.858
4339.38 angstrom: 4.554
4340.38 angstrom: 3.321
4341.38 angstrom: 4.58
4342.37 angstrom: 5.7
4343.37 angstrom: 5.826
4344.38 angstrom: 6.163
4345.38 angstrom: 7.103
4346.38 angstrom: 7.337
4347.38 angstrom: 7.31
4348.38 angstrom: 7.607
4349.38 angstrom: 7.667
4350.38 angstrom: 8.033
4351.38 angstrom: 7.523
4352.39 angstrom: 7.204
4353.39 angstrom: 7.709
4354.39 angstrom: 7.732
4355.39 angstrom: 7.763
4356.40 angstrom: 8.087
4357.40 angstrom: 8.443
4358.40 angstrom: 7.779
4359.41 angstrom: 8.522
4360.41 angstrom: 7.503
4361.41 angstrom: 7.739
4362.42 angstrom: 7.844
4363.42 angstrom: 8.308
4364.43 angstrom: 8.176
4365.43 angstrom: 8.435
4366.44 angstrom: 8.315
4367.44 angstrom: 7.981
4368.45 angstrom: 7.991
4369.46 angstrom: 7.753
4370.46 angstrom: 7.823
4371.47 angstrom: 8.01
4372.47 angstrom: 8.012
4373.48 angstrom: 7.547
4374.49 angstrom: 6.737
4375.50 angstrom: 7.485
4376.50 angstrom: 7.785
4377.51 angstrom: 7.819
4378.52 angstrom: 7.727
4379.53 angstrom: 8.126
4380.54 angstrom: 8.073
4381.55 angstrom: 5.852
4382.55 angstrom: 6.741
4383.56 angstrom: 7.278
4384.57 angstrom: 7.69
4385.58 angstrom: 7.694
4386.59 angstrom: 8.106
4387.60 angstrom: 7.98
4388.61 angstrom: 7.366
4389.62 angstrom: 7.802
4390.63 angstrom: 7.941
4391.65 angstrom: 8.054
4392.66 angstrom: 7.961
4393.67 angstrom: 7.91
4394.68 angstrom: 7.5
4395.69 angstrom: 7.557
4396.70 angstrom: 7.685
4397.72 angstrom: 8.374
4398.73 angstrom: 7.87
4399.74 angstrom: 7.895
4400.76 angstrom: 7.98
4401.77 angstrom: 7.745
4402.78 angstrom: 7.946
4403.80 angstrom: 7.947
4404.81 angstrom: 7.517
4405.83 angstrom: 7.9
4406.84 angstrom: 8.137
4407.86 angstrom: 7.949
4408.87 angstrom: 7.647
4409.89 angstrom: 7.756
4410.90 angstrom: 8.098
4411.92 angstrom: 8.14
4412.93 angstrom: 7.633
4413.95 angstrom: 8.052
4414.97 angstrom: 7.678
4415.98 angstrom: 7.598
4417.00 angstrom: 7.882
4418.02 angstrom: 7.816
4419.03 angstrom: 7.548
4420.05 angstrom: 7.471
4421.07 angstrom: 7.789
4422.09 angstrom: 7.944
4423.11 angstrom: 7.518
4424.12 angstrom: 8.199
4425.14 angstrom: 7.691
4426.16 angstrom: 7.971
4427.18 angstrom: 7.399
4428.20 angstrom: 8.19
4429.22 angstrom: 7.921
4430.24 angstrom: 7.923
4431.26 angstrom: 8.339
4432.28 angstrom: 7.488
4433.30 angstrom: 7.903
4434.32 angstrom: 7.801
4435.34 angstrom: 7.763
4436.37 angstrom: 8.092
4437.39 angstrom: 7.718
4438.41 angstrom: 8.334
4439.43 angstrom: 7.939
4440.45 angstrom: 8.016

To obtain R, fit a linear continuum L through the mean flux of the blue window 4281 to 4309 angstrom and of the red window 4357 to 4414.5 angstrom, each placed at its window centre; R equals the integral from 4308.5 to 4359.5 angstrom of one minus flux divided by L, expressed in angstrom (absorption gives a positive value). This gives 3.3 angstrom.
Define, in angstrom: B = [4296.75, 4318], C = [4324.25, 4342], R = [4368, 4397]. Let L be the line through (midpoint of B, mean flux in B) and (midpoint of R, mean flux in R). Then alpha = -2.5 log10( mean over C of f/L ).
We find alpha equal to 0.14 mag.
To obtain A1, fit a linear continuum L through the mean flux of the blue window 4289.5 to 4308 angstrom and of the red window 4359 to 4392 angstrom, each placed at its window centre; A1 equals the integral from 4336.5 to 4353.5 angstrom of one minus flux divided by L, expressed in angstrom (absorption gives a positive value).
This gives 2.9 angstrom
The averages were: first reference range 7.72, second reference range 7.76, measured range 6.42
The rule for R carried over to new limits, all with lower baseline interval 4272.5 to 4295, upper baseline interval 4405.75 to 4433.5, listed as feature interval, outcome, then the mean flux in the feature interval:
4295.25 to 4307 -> 0.2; 7.7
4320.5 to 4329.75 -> 0.1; 7.69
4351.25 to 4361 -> 0.0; 7.84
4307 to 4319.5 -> 0.2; 7.67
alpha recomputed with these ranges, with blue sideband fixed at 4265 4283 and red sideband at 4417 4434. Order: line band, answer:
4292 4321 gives 0.01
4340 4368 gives 0.06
